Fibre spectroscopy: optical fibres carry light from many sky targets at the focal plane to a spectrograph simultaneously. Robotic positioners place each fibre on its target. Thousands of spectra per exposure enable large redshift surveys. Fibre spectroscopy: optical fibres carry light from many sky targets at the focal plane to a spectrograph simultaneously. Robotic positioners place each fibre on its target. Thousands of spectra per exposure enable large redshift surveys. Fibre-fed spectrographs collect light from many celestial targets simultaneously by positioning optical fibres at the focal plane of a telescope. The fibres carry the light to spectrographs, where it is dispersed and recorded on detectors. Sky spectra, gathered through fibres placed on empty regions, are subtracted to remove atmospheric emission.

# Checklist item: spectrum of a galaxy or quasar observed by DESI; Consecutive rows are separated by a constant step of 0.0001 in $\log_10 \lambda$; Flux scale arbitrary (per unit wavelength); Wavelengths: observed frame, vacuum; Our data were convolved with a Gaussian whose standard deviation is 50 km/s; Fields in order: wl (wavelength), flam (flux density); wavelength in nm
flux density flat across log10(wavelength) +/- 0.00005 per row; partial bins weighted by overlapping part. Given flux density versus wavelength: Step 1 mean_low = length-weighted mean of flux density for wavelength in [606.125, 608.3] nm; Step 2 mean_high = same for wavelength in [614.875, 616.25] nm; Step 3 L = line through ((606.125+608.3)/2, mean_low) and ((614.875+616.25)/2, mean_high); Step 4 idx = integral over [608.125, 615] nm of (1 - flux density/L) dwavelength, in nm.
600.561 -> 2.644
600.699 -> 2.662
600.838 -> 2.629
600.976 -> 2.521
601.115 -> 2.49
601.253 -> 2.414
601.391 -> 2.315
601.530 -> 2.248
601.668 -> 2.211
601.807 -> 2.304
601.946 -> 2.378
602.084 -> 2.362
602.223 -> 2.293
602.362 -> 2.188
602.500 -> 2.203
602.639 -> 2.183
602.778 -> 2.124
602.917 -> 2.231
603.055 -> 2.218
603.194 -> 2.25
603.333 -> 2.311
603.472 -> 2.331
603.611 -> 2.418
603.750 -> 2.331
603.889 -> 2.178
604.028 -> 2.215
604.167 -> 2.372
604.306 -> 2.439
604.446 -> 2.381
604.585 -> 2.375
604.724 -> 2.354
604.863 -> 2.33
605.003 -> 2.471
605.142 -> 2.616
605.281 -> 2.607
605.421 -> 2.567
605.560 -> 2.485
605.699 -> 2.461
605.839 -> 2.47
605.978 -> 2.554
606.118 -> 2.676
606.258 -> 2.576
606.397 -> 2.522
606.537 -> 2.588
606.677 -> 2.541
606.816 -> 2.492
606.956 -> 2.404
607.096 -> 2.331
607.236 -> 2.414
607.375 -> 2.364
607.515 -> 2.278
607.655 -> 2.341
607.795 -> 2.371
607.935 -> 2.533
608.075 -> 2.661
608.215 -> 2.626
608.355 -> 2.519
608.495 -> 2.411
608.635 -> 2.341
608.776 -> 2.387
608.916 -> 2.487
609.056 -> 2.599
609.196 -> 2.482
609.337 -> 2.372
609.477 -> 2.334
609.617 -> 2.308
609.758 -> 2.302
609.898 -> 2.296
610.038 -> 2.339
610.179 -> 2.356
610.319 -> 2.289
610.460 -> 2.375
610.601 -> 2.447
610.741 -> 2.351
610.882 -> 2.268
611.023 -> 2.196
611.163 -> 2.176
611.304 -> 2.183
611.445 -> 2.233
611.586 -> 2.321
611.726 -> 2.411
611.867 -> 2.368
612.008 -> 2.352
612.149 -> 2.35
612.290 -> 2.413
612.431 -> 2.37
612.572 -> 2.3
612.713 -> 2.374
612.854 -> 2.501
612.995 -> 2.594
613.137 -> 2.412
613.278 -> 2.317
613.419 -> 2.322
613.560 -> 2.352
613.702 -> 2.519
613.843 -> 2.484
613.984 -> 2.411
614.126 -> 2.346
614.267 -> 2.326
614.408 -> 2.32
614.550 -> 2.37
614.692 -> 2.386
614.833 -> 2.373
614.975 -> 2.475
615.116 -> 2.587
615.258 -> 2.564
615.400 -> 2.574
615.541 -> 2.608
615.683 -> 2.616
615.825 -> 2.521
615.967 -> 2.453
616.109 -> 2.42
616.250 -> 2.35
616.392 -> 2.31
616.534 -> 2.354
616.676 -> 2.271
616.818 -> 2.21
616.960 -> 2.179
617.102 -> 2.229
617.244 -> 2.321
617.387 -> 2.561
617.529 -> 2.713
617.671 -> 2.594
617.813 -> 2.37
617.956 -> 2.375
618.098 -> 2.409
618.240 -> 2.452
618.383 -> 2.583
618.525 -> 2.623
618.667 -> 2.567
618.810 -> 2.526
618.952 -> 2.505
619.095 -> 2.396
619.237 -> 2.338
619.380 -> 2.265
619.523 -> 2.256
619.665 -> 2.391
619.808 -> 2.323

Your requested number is 0.34 nm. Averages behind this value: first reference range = 2.48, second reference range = 2.52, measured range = 2.38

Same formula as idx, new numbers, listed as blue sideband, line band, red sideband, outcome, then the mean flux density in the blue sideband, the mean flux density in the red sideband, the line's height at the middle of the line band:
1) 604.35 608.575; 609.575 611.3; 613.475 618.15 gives 0.11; 2.48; 2.42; 2.45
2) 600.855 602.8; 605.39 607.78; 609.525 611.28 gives -0.17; 2.32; 2.31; 2.31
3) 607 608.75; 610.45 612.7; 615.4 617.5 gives 0.09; 2.43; 2.4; 2.42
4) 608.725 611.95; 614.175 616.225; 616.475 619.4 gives -0.06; 2.34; 2.42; 2.39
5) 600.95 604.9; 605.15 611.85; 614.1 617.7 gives -0.18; 2.31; 2.42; 2.36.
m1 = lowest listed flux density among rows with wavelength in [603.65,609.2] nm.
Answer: 2.178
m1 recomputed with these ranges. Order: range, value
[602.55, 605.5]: 2.124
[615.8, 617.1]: 2.179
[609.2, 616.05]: 2.176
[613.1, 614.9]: 2.317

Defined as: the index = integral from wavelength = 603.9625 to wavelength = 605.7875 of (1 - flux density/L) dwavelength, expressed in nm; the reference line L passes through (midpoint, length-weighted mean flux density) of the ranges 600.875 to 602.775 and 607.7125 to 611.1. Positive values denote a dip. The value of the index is -0.07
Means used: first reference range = 2.31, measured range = 2.44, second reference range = 2.4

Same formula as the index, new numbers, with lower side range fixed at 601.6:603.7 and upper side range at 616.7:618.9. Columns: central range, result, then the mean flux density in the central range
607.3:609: -0.08 nm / 2.45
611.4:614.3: 0.00 nm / 2.39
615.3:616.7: -0.02 nm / 2.46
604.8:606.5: -0.17 nm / 2.53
